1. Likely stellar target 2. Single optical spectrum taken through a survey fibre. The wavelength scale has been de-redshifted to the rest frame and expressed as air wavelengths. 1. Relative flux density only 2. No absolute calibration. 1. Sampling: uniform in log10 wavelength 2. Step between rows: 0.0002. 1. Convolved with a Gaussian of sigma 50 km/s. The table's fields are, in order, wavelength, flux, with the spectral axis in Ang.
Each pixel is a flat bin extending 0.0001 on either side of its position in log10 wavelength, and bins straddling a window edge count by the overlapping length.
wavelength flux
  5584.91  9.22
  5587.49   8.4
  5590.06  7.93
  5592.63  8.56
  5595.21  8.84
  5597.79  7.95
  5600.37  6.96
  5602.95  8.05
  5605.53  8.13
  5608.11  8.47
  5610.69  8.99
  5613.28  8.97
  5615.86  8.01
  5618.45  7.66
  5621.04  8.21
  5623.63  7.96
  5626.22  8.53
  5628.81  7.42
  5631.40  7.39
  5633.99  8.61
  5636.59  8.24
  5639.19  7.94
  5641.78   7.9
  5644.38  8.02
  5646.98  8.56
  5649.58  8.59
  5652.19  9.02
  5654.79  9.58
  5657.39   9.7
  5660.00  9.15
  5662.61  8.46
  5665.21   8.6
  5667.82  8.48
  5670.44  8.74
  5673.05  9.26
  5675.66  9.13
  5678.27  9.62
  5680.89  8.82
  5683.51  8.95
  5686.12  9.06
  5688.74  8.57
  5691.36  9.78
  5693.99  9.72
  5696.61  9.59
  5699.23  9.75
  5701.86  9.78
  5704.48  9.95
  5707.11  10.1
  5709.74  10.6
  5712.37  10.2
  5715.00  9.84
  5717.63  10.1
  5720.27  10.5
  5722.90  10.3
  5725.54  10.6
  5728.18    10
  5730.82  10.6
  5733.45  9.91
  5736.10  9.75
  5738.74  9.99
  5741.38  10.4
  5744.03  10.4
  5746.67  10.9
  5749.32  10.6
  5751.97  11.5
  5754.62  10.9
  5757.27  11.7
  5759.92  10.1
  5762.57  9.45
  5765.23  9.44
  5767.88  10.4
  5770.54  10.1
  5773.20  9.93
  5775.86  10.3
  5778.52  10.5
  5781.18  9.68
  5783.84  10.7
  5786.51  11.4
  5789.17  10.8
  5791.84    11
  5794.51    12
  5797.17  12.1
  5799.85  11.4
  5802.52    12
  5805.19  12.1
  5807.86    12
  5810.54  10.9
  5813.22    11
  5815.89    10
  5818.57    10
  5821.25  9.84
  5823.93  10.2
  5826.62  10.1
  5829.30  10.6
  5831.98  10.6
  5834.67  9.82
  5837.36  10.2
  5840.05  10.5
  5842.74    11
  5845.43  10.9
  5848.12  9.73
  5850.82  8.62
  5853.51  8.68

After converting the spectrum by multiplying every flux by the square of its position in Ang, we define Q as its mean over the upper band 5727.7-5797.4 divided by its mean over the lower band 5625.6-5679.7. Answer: 1.27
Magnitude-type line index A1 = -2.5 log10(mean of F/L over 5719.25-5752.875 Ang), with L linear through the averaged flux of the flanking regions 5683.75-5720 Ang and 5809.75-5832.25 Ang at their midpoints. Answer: -0.05 mag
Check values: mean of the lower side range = 9.77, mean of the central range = 10.4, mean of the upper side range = 10.3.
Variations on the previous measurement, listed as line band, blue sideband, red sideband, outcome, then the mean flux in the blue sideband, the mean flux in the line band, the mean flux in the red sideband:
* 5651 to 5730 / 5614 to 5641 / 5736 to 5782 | -0.05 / 8.02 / 9.54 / 10.4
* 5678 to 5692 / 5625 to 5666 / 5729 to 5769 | 0.02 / 8.48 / 9.07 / 10.4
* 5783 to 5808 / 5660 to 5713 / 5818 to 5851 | -0.16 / 9.34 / 11.5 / 10.2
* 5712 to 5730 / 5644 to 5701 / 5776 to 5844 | -0.06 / 9.07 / 10.2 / 10.8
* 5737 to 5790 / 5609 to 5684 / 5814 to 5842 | -0.09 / 8.57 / 10.5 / 10.2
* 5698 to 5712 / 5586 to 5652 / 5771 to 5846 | -0.08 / 8.19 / 10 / 10.8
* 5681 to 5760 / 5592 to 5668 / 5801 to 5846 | -0.07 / 8.36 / 10.1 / 10.7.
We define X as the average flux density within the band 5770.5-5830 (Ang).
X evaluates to 10.8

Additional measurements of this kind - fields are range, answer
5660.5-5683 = 8.9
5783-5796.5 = 11.2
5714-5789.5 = 10.4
